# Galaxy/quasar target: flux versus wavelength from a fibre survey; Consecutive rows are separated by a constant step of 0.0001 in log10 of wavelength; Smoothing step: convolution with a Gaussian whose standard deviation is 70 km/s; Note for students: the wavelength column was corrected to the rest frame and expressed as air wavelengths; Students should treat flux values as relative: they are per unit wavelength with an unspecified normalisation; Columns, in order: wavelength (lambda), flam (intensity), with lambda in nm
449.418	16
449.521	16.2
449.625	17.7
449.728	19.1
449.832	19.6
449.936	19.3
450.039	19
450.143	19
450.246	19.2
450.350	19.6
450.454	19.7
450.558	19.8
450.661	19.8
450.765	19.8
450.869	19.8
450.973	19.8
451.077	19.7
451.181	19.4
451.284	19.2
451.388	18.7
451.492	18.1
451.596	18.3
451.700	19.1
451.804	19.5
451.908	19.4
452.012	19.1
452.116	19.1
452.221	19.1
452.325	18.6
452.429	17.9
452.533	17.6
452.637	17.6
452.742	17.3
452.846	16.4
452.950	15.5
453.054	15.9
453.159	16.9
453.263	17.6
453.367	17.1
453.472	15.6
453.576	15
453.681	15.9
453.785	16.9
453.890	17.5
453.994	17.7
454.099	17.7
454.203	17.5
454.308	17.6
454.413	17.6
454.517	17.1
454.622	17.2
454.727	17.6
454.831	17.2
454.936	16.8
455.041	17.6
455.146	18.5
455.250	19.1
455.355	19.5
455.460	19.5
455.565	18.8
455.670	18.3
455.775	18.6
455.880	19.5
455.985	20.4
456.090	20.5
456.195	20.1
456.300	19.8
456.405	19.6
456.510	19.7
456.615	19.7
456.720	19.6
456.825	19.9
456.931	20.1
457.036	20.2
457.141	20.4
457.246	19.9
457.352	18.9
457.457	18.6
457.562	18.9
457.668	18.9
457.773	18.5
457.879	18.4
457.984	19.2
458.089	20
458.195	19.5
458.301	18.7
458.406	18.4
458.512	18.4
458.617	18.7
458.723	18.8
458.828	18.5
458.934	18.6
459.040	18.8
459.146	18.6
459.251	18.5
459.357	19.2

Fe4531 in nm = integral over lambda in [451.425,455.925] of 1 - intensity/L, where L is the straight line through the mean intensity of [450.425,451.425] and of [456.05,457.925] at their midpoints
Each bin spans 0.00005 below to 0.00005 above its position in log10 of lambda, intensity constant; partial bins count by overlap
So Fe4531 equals 0.411 nm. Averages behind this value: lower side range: 19.6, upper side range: 19.5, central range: 17.8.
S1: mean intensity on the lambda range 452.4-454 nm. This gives 16.7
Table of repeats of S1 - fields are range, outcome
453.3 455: 17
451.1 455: 17.6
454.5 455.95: 18.3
